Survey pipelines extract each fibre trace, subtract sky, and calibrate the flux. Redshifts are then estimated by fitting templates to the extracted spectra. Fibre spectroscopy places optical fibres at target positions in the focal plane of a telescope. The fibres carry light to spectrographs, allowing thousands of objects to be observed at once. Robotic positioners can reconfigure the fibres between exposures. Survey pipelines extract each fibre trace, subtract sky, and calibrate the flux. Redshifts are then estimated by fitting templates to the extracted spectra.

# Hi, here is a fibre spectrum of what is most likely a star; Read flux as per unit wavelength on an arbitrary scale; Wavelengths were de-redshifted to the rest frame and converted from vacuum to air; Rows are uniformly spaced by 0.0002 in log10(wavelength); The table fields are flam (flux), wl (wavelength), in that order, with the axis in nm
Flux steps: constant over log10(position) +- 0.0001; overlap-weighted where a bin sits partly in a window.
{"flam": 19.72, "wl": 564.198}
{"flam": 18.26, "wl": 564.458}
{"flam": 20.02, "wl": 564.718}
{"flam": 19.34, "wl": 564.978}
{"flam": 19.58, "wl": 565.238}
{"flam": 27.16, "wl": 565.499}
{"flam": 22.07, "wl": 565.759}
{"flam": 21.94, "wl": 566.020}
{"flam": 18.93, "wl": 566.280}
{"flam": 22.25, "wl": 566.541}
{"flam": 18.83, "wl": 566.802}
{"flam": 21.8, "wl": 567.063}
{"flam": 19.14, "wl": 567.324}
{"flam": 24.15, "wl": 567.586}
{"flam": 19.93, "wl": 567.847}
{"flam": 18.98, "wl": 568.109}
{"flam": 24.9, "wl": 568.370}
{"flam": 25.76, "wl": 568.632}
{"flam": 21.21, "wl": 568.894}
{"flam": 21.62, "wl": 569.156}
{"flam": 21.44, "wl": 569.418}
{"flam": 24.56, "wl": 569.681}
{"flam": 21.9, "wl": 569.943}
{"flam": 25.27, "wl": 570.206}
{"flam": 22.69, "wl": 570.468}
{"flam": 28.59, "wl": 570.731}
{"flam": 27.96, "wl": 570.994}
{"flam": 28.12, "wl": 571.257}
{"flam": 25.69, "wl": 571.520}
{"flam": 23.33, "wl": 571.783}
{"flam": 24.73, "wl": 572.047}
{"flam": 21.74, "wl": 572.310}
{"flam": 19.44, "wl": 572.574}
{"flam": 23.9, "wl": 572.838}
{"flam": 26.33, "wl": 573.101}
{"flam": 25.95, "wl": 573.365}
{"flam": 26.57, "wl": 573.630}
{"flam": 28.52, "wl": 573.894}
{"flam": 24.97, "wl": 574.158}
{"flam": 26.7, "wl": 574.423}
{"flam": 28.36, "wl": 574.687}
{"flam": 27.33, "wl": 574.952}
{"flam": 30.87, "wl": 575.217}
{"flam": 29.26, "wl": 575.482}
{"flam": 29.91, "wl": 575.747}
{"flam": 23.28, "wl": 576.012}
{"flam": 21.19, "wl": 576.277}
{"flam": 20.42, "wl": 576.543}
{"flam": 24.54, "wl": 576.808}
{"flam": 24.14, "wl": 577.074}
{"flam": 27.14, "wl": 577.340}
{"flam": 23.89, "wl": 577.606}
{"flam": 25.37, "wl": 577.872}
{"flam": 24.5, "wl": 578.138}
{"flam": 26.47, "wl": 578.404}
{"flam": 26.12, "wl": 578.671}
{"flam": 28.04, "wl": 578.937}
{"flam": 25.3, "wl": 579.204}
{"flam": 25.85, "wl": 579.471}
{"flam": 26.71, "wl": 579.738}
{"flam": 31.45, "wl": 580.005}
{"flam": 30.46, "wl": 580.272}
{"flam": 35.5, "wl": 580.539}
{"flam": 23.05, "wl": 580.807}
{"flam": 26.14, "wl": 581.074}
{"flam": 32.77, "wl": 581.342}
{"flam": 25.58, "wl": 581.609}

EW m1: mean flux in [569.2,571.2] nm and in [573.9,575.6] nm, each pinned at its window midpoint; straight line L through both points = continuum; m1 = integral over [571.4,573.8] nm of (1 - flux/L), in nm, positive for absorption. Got 0.19 nm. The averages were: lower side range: 24.6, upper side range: 27.9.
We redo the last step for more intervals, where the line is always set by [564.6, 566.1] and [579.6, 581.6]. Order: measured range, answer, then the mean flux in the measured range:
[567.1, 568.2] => 0.101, 20.7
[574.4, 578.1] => 0.164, 25.8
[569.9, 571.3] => -0.090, 25.8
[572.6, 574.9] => -0.025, 26.1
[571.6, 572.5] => 0.066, 23.2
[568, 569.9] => 0.066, 22.7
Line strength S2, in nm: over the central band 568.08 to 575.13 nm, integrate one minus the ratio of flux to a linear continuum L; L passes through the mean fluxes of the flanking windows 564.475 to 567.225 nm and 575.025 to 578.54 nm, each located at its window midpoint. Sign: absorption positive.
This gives -0.426 nm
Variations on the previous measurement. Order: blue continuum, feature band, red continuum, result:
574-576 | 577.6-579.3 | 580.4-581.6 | 0.16 nm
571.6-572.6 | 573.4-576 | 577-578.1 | -0.42 nm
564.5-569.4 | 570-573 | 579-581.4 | -0.10 nm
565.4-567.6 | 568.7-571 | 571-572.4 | 0.01 nm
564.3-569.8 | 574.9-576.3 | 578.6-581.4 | -0.08 nm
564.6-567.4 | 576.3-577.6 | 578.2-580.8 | 0.14 nm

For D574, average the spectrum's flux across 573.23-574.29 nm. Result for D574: 26.5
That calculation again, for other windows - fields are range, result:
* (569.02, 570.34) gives 23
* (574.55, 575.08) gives 27.9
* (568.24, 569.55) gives 23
